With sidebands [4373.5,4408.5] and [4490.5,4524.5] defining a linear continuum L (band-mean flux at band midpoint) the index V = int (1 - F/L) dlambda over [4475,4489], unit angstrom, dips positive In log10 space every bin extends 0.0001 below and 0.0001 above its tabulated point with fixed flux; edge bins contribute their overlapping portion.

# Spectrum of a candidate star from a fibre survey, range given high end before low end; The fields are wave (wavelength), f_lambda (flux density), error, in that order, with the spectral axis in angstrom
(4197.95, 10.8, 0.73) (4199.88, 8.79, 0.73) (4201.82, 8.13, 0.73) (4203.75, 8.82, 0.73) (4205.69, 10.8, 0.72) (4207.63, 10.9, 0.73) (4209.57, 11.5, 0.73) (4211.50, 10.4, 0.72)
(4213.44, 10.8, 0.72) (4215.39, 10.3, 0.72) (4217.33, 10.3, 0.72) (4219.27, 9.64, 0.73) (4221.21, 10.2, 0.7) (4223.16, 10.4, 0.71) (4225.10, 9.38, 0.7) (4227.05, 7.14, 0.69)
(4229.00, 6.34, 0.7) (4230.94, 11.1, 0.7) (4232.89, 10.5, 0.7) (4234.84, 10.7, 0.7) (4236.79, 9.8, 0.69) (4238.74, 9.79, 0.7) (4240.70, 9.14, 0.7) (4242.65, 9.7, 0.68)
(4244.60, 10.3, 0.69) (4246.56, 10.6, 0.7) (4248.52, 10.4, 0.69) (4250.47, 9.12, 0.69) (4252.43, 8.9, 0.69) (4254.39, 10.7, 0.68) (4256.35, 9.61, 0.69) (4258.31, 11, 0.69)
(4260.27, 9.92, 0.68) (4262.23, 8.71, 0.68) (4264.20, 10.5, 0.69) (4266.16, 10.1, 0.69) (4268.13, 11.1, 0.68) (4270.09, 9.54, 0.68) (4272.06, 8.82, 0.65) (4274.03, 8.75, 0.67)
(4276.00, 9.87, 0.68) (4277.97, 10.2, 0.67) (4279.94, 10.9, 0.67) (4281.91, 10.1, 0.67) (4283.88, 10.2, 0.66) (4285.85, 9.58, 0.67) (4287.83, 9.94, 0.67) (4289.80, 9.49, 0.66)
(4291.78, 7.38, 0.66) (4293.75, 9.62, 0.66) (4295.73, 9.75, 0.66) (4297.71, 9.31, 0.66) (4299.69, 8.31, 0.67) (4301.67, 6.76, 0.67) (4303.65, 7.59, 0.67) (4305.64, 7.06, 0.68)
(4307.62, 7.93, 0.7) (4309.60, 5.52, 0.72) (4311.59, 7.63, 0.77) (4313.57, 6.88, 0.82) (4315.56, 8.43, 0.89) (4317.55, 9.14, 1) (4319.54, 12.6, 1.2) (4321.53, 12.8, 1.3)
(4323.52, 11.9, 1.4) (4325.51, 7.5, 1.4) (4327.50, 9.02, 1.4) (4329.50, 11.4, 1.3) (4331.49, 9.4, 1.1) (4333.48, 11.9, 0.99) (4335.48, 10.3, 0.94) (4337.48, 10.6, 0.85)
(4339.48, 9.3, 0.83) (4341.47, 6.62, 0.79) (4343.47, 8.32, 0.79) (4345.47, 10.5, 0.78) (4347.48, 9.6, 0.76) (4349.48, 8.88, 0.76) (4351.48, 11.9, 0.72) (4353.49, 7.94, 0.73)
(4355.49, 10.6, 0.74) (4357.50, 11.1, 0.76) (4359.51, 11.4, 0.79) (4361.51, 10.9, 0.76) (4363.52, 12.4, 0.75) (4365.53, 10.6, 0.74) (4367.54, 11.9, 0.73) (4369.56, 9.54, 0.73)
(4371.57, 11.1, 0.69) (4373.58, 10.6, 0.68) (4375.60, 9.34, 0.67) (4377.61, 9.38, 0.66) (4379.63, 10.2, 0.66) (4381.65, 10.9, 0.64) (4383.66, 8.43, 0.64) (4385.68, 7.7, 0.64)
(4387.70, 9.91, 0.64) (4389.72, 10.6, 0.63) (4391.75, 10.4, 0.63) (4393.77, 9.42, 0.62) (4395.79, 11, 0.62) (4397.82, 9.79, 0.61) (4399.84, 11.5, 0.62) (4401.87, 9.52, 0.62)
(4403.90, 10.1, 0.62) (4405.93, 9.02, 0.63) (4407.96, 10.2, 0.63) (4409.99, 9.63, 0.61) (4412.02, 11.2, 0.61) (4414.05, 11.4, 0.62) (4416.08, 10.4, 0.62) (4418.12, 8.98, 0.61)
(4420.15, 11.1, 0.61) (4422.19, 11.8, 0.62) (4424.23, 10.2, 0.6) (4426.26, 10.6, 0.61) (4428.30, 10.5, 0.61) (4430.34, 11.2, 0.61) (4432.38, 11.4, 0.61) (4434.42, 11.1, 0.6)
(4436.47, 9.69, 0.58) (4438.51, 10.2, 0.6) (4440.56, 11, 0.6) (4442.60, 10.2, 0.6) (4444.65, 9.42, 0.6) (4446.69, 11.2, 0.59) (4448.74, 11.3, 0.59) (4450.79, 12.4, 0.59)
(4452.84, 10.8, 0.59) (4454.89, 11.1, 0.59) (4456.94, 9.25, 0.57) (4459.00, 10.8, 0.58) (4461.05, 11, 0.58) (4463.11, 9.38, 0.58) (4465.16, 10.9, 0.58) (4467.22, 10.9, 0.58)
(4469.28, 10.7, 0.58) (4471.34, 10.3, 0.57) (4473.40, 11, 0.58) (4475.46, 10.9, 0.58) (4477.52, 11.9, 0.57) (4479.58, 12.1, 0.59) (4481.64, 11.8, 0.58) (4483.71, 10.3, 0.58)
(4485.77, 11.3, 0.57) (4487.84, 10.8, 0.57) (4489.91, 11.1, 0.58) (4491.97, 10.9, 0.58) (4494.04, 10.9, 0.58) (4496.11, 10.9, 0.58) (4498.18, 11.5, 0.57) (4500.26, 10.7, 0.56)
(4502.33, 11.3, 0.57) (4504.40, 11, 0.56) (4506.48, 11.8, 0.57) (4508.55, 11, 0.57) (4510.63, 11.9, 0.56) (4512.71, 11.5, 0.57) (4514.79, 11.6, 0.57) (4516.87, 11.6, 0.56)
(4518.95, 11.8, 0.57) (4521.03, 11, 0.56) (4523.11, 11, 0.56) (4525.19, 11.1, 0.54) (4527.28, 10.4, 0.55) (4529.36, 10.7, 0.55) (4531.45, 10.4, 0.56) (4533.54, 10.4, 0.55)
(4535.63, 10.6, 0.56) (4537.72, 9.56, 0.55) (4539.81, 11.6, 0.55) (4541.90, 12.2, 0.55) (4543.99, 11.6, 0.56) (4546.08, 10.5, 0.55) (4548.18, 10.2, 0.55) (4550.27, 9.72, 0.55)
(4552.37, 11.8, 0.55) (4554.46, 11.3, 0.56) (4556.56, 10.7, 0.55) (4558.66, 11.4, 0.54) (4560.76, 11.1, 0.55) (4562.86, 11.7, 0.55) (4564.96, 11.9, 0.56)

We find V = -0.4 angstrom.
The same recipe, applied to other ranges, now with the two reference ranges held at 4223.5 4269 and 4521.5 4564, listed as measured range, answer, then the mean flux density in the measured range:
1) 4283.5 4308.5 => 3.28 angstrom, 8.65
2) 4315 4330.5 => -0.52 angstrom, 10.4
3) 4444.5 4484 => -1.16 angstrom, 10.9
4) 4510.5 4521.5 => -0.78 angstrom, 11.6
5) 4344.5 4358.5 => 0.14 angstrom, 10.1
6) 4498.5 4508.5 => -0.42 angstrom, 11.2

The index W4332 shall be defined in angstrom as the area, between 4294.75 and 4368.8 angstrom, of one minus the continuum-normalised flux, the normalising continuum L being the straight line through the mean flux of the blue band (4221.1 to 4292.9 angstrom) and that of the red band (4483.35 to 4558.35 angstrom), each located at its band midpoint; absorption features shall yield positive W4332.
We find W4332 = 3.94 angstrom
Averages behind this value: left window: 9.72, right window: 11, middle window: 9.56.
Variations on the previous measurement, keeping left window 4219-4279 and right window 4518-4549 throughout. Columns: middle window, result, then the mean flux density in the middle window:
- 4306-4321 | 2.4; 8.39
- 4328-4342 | 0.1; 10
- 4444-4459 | -0.4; 10.8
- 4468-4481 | -0.6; 11.2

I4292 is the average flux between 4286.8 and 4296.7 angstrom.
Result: 9.24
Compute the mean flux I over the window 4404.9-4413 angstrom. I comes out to 10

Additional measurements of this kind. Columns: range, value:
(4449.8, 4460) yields 10.9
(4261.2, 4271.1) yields 9.98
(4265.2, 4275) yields 9.66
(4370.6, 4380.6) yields 10.1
